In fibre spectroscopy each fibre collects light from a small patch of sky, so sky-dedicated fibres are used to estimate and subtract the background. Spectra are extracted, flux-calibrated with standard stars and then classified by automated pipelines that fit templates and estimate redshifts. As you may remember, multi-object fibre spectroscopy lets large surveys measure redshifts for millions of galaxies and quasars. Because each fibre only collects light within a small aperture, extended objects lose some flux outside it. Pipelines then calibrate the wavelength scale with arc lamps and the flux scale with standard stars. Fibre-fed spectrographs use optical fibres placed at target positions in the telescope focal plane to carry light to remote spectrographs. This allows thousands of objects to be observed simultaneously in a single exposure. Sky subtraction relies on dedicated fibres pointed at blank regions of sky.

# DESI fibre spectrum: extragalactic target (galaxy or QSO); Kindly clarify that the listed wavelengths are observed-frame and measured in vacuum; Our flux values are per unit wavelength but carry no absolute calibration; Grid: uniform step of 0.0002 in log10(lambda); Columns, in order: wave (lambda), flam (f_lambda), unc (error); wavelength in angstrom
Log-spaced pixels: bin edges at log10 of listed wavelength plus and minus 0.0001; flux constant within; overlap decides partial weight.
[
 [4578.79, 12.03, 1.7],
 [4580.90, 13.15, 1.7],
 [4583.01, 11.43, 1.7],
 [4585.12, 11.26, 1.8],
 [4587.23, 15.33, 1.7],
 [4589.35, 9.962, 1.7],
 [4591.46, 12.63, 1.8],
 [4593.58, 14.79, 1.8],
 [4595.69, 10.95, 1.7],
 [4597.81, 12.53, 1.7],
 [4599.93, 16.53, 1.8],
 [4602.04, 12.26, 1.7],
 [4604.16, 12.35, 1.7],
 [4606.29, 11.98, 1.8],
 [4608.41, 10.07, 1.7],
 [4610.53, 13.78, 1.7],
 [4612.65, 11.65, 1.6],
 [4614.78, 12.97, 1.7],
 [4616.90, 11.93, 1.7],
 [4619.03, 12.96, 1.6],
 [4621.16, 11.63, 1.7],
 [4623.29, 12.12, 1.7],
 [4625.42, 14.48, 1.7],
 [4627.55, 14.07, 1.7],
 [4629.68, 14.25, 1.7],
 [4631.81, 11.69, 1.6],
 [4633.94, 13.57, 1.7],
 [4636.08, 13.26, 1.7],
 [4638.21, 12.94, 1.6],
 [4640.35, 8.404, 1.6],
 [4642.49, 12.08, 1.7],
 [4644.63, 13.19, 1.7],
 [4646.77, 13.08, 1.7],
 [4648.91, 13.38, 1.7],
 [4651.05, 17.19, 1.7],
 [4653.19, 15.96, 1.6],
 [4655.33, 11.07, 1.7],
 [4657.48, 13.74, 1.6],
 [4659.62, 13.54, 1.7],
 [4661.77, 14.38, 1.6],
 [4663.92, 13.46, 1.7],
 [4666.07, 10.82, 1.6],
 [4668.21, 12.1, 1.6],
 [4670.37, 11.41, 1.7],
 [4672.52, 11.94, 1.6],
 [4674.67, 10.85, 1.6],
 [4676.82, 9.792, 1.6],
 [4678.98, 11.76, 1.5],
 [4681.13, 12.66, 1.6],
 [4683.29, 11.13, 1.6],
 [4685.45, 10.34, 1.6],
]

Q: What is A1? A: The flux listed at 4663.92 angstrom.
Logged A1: 13.46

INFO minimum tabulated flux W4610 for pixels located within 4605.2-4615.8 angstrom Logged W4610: 10.07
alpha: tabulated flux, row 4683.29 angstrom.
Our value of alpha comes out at 11.13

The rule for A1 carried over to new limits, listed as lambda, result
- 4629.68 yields 14.25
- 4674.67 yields 10.85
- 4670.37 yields 11.41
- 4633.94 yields 13.57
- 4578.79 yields 12.03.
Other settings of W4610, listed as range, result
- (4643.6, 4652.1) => 13.08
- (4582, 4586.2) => 11.26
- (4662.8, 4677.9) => 9.792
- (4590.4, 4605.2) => 10.95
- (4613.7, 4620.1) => 11.93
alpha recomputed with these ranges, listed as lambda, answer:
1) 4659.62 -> 13.54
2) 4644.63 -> 13.19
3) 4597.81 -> 12.53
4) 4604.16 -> 12.35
